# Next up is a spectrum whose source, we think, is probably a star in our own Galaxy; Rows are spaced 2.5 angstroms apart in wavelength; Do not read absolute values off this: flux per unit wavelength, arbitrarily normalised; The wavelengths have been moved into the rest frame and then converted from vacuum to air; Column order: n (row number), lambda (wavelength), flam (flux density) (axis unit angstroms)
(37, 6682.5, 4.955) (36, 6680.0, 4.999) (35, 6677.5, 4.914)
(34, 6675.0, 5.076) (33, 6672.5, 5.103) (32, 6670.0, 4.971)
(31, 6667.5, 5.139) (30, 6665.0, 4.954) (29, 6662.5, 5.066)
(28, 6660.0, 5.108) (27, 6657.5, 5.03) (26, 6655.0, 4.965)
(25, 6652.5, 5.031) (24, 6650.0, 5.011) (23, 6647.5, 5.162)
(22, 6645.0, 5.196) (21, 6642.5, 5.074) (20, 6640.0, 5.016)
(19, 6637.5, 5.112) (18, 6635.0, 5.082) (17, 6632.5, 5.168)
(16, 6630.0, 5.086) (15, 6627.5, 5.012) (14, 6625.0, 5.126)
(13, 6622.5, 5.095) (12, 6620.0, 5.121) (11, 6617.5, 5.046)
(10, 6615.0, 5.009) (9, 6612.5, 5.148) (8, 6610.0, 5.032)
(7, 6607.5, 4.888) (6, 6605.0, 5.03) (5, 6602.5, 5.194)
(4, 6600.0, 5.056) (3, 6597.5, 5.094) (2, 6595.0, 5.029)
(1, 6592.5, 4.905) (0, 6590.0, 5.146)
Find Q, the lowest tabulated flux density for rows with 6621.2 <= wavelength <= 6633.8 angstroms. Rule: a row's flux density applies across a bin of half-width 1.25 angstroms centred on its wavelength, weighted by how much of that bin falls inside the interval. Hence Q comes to 5.012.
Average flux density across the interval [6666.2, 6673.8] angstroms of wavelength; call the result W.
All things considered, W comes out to 5.07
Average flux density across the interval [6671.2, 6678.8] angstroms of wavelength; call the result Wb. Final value 5.03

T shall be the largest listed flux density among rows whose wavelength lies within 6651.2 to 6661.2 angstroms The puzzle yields 5.108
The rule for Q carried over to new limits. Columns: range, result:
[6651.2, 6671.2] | 4.954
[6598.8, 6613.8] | 4.888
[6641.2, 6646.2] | 5.074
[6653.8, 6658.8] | 4.965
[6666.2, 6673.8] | 4.971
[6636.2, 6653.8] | 5.011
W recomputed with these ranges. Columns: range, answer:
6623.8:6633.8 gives 5.1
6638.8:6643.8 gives 5.05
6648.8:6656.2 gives 5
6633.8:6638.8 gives 5.1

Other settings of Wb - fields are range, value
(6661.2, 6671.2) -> 5.03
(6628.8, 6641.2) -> 5.09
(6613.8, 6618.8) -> 5.03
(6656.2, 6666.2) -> 5.04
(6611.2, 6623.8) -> 5.08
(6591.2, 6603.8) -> 5.06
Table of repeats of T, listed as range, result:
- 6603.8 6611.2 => 5.032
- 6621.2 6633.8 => 5.168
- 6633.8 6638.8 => 5.112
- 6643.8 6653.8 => 5.196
